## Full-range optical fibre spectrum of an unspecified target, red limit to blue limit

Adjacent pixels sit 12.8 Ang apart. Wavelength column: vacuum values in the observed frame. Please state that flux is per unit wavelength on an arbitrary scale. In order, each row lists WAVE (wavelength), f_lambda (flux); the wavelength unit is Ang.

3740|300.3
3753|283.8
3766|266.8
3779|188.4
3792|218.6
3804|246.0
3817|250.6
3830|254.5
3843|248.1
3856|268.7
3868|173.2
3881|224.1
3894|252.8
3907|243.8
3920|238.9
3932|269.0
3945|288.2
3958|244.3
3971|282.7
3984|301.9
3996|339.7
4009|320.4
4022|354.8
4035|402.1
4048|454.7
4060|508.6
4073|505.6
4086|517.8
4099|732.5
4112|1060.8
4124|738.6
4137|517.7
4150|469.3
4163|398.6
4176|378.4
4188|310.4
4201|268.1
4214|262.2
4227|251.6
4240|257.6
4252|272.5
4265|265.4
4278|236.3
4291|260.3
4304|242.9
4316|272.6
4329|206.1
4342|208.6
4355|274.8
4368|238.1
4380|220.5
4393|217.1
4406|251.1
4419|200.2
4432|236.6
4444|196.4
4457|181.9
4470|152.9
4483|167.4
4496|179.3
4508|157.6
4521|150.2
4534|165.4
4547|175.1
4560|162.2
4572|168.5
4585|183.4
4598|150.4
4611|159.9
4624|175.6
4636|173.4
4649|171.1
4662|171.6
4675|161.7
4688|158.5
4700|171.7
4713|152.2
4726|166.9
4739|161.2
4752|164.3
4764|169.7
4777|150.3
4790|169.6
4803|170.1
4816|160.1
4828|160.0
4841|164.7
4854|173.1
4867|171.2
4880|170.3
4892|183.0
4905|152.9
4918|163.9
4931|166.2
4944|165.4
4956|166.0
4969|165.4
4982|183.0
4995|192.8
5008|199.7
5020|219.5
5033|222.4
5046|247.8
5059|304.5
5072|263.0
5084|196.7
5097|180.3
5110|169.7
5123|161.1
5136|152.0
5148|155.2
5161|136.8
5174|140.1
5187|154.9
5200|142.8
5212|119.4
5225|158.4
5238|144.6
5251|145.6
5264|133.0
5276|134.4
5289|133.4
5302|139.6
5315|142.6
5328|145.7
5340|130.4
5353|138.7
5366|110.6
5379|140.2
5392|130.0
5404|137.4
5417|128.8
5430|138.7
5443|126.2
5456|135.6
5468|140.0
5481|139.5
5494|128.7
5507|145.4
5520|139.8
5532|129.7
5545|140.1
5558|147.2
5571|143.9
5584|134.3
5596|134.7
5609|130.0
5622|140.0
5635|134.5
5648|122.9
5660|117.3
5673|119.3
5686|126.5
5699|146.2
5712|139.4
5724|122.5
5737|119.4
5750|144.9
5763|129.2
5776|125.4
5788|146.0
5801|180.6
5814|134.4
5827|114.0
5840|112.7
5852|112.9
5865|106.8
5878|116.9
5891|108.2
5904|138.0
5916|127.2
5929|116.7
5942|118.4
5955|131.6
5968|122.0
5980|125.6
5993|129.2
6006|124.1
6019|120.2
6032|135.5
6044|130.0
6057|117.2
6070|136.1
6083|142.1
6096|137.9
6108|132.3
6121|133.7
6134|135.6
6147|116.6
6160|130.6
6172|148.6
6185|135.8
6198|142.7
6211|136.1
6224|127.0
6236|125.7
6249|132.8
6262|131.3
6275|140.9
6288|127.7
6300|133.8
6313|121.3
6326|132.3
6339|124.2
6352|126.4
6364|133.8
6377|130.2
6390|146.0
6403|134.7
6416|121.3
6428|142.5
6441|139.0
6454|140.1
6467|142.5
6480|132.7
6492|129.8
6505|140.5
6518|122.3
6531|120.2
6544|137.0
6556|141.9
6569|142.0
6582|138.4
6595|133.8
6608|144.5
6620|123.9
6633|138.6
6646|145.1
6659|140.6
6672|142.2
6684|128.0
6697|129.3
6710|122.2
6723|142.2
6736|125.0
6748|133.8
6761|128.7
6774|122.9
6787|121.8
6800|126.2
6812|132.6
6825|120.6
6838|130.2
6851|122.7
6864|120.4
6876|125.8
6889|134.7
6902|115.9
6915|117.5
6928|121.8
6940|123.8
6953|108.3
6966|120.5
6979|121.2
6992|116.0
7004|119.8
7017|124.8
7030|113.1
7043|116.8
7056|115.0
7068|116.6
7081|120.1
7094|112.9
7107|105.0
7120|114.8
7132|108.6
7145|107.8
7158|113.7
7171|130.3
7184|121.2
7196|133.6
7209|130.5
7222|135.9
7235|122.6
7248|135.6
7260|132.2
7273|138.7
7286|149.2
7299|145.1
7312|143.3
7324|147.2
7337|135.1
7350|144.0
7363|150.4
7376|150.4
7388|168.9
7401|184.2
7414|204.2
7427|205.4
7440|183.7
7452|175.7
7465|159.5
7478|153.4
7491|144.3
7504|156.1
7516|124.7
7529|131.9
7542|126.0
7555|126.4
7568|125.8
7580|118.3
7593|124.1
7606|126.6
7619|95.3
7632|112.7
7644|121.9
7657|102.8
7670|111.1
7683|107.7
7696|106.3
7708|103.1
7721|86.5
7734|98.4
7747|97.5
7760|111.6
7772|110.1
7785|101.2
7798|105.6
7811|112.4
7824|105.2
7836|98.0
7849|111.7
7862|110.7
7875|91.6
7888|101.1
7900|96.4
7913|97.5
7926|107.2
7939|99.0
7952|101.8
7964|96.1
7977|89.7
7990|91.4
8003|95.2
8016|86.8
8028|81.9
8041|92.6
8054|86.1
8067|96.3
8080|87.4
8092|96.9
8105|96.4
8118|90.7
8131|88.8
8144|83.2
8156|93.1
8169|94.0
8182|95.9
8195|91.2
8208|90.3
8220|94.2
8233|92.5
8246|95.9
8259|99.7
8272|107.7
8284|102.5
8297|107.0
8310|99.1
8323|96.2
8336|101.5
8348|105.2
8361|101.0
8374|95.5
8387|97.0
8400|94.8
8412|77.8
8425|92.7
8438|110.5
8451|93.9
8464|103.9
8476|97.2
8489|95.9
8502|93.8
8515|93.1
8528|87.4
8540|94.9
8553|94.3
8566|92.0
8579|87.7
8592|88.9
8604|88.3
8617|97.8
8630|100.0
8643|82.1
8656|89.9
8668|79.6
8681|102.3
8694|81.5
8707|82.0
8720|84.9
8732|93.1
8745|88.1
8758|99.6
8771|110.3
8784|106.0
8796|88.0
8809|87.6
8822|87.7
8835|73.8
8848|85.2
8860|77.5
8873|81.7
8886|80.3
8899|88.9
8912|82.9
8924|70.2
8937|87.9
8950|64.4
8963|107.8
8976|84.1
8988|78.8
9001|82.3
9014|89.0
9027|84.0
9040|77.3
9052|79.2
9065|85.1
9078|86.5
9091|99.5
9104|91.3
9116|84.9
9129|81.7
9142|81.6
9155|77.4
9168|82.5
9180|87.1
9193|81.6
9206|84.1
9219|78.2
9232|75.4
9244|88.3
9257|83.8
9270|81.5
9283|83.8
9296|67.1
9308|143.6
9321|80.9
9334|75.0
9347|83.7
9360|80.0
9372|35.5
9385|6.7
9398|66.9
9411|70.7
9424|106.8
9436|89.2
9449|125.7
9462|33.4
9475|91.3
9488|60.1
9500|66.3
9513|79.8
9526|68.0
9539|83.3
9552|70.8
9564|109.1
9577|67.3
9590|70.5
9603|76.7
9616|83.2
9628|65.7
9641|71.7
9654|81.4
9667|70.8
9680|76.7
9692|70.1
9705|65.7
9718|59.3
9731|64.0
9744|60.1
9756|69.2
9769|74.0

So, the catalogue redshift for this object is 1.655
